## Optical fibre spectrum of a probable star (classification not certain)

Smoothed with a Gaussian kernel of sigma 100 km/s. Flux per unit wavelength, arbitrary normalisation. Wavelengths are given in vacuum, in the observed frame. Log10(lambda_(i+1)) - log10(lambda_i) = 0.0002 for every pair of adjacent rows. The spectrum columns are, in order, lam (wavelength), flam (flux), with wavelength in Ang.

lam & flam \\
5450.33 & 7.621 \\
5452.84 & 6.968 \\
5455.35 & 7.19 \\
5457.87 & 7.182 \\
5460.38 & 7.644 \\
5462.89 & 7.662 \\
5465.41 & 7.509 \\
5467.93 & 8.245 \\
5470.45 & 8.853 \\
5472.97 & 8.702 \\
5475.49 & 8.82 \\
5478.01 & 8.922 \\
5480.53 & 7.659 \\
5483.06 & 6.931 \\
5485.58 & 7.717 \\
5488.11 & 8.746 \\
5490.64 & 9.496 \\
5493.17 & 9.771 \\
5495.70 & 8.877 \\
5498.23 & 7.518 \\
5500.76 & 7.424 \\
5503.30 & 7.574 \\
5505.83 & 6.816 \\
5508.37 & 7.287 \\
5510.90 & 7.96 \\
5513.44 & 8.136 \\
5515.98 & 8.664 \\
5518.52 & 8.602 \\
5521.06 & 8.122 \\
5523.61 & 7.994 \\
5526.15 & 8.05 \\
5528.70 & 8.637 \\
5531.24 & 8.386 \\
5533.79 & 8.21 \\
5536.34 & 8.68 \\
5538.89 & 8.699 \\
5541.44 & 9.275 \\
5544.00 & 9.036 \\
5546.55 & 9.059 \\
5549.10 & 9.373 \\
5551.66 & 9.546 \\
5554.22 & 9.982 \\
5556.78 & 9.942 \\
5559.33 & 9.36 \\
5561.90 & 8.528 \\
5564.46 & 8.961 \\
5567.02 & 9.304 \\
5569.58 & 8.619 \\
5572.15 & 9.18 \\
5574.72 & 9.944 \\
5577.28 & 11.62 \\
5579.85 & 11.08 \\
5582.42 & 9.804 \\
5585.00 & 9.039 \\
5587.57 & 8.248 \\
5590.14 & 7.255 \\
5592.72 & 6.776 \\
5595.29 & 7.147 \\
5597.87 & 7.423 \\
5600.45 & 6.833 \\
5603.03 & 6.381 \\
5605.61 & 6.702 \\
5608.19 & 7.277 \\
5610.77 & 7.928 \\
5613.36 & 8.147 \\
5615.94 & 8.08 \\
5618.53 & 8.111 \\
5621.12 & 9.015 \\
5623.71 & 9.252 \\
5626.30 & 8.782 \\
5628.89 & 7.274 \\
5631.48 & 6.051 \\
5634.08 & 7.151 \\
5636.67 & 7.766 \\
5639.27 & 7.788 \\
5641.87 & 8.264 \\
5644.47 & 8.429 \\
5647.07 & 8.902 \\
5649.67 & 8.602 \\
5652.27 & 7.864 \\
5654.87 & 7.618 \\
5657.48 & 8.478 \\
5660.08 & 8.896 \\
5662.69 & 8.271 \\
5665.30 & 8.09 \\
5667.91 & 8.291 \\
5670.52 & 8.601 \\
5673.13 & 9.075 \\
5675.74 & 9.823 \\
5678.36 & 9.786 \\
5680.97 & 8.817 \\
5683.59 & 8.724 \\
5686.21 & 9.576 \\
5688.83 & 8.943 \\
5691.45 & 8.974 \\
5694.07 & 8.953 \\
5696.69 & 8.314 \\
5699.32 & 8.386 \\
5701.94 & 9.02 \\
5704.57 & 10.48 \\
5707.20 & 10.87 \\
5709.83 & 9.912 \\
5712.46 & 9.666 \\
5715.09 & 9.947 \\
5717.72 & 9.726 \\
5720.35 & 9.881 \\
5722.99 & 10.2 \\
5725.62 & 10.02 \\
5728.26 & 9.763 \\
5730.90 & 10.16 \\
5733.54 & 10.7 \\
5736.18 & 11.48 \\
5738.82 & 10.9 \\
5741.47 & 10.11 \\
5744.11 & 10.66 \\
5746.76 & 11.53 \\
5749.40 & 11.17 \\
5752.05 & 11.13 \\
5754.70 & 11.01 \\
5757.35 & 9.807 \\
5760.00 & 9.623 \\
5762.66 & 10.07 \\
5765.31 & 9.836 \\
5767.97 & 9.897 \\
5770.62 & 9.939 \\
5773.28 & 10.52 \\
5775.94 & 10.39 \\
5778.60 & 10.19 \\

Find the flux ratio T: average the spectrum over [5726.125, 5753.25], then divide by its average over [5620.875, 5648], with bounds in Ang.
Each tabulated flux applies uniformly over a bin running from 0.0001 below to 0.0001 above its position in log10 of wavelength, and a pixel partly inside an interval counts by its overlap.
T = 1.3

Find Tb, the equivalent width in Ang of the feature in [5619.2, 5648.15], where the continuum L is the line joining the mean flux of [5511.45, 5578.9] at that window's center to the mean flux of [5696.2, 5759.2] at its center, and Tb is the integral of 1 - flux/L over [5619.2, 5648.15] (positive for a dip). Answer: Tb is 4.63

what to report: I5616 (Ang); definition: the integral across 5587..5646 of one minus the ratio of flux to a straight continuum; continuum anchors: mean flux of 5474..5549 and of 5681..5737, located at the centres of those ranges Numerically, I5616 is 9.06 Ang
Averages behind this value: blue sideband 8.33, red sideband 9.66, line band 7.65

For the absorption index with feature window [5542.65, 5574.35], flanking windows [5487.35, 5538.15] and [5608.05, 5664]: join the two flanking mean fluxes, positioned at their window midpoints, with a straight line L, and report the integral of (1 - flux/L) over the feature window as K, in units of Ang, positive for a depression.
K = -4.1 Ang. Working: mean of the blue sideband 8.25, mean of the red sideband 8.11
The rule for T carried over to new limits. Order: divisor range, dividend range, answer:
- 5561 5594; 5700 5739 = 1.11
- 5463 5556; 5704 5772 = 1.23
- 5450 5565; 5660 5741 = 1.14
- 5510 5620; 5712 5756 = 1.23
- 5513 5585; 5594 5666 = 0.86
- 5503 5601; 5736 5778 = 1.21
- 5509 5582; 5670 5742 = 1.07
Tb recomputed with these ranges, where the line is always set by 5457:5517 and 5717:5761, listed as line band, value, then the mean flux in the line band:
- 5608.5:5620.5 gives 1.6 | 8.05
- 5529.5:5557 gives -1.4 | 9.07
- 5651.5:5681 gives 3.5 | 8.64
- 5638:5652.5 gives 1.9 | 8.34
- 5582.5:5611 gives 5.2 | 7.45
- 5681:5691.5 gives 1.0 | 9.03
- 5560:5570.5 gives -0.1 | 8.89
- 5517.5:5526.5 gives 0.2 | 8.19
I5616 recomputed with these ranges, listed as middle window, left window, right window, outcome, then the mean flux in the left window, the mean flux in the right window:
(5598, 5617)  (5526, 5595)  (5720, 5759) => 4.3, 9.05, 10.6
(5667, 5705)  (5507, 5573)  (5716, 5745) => 3.5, 8.75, 10.3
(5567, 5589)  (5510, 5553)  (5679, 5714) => -2.1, 8.62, 9.29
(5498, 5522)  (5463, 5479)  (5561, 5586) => 2.9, 8.44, 9.63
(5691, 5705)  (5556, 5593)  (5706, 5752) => 1.7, 9.23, 10.4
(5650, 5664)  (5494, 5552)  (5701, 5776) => 1.9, 8.34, 10.3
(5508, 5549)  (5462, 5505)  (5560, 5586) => 2.1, 8.25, 9.61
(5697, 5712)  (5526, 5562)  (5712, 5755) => 0.9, 9.03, 10.5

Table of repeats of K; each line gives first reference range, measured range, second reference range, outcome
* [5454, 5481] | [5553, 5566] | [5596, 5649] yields -2.4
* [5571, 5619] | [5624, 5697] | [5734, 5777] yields 5.9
